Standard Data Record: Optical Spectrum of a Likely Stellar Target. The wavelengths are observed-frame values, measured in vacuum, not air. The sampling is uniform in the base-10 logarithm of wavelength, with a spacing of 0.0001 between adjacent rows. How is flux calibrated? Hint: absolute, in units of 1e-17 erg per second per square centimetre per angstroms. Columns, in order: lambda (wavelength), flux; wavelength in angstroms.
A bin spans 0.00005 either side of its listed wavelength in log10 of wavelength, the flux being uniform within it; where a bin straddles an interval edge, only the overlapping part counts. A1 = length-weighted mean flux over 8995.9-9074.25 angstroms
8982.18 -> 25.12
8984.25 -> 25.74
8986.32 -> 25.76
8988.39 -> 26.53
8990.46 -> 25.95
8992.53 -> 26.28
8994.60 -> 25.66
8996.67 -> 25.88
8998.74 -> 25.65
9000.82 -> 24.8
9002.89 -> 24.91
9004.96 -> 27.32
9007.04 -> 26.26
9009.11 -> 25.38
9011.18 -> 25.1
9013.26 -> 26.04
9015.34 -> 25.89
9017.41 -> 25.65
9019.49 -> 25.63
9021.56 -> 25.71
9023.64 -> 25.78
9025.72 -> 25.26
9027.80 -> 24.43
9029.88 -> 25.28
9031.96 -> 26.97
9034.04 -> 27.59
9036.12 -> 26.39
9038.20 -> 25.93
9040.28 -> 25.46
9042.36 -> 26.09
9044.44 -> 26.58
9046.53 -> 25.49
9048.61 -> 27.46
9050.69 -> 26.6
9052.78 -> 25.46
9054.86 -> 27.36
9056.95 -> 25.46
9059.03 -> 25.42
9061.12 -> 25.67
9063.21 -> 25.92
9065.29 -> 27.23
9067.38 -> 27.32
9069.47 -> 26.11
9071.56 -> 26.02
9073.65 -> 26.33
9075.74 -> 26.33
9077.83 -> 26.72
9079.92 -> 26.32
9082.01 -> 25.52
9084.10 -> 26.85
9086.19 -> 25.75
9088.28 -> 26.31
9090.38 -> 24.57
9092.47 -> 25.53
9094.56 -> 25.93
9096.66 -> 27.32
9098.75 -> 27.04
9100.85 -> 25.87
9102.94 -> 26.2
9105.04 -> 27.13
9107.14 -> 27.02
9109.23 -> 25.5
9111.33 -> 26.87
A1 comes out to 26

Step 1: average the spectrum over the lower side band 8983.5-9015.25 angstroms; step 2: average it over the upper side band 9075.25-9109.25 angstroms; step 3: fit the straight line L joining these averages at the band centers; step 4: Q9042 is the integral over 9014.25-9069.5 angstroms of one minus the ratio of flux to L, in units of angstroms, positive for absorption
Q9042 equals -0.1 angstroms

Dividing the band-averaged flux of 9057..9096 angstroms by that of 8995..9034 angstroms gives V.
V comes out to 1.0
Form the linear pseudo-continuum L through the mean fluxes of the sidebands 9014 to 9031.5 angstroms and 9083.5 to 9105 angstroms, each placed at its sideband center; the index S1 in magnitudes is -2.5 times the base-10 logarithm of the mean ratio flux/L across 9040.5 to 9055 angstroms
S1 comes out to -0.02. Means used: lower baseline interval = 25.5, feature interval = 26.3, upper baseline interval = 26.2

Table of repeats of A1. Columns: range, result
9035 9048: 26.1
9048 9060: 26.3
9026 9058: 26.2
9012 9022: 25.8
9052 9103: 26.2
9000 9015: 25.7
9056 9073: 26.2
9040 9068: 26.3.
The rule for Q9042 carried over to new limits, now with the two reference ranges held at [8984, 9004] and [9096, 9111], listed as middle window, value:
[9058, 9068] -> 0.0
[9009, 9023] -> 0.1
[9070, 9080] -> 0.0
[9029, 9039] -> -0.2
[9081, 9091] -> 0.2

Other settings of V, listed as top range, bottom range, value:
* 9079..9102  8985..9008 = 1.01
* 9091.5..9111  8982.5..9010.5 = 1.02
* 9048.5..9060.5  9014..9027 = 1.02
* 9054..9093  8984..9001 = 1.01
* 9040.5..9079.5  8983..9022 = 1.02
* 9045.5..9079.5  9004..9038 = 1.02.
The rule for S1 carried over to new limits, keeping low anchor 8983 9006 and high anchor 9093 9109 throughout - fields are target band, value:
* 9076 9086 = 0.005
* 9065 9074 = -0.008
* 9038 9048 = 0.008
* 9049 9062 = 0.008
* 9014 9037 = 0.008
